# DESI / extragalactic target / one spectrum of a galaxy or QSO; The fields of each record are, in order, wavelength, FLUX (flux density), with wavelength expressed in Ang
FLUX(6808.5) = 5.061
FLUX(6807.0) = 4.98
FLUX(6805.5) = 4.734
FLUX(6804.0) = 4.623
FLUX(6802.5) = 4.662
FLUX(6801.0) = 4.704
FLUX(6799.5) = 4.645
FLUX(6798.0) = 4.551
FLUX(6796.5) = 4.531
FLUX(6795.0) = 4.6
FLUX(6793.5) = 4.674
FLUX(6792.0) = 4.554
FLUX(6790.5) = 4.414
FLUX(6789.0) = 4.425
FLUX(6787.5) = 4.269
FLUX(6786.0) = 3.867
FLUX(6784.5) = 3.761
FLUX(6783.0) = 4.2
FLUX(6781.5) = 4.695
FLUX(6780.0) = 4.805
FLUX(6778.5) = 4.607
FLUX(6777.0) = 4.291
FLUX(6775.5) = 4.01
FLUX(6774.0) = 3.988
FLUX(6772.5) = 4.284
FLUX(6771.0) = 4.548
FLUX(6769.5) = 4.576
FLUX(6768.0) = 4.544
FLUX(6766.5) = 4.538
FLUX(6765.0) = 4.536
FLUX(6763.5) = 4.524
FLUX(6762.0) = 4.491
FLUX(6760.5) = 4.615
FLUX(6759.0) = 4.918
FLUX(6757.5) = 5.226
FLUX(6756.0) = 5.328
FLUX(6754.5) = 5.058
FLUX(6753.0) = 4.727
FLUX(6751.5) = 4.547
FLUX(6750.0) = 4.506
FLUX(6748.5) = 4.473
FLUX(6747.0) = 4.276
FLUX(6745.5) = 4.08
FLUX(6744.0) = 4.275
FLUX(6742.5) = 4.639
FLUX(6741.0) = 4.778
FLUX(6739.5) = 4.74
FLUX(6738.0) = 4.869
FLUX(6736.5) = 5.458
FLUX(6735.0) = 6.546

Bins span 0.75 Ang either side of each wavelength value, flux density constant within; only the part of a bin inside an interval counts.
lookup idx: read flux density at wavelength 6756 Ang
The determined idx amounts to 5.328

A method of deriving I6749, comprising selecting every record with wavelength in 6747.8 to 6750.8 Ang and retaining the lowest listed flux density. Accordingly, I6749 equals 4.473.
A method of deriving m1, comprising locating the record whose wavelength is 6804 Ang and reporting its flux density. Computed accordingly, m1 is 4.623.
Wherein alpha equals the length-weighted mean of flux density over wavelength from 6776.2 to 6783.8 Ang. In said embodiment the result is 4.51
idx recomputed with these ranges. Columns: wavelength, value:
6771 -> 4.548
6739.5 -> 4.74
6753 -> 4.727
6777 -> 4.291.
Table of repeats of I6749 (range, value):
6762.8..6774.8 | 3.988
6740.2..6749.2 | 4.08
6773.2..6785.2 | 3.761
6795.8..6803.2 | 4.531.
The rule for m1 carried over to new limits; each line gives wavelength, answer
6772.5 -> 4.284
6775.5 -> 4.01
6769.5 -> 4.576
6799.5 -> 4.645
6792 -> 4.554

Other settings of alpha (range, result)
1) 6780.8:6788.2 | 4.15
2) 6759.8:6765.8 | 4.54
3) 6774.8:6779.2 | 4.3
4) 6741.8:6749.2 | 4.35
